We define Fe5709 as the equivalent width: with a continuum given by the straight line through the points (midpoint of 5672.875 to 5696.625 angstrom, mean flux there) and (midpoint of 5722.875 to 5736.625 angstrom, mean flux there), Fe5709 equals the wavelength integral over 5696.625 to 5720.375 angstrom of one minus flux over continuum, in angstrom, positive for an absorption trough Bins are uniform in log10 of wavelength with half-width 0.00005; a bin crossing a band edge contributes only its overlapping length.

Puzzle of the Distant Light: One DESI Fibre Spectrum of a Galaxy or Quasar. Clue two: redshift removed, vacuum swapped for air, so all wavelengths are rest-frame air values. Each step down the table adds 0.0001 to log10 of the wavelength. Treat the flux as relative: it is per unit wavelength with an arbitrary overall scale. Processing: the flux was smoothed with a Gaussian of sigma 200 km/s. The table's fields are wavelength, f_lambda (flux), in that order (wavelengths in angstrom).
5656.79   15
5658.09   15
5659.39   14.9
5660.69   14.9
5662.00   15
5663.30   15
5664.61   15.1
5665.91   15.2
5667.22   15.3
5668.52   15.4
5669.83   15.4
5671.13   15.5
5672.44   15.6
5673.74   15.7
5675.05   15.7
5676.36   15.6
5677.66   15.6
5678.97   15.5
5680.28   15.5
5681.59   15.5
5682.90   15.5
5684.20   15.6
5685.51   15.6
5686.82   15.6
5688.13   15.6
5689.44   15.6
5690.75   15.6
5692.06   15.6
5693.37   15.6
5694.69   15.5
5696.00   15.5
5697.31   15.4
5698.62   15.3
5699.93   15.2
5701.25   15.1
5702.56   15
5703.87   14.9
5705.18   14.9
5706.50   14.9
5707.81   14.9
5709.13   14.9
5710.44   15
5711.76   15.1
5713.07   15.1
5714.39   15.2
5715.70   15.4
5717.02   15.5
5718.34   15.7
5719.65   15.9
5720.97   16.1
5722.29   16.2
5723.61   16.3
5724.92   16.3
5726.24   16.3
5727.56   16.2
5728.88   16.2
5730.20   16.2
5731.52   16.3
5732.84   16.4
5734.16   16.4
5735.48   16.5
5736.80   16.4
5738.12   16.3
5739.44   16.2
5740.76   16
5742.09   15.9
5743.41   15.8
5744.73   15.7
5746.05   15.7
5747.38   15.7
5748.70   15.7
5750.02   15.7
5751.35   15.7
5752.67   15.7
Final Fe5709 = 1.2 angstrom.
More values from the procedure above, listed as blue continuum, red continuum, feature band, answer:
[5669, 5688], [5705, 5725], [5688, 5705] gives 0.2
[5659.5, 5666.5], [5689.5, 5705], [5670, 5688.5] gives -0.5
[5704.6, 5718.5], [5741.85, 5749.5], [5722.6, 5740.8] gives -0.9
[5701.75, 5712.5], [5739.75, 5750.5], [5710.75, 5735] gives -1.0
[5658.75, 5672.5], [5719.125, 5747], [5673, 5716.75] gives 0.7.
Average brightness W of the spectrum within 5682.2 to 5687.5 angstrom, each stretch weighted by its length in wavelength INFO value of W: 15.6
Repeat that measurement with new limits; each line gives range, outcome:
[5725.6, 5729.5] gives 16.2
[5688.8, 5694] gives 15.6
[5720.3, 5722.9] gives 16.1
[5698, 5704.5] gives 15.1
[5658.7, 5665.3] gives 15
